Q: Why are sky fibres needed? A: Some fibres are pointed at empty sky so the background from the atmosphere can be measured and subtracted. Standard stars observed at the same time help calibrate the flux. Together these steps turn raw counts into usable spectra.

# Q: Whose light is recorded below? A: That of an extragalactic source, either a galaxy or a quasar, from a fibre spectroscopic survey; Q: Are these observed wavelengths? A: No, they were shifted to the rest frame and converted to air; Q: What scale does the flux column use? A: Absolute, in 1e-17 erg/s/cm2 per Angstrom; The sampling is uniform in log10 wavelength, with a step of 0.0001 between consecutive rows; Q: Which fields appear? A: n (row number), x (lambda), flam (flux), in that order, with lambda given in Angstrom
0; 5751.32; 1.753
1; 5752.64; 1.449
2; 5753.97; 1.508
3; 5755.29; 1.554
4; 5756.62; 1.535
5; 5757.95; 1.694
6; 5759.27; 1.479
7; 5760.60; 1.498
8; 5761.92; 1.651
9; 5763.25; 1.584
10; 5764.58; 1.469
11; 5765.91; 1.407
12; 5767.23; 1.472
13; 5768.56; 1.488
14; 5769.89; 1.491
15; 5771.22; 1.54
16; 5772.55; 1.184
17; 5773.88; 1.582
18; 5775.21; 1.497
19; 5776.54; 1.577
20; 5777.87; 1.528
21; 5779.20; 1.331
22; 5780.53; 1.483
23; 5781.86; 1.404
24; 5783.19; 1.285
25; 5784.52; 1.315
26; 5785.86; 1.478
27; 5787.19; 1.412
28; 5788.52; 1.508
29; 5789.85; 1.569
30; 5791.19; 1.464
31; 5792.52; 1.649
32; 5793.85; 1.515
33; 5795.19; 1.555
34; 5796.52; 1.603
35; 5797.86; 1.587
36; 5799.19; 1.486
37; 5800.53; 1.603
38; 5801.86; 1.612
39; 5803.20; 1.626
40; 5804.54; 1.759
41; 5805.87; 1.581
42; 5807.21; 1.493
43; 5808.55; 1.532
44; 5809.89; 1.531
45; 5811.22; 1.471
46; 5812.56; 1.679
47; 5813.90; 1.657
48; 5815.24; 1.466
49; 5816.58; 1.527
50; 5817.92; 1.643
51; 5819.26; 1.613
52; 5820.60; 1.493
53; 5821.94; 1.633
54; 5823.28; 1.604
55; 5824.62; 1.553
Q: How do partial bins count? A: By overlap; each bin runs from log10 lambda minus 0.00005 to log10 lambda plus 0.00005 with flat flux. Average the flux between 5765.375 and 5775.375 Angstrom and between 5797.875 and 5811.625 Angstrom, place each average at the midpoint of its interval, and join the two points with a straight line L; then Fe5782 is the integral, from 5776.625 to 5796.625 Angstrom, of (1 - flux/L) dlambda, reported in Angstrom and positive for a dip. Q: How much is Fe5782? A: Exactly 0.5 Angstrom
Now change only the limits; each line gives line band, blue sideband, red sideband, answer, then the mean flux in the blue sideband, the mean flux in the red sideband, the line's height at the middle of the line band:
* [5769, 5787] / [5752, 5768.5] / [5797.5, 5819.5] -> 1.2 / 1.52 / 1.58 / 1.54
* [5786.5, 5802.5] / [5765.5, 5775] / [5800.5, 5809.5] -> 0.1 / 1.46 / 1.6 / 1.55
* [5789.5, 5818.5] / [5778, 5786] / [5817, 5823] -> -1.3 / 1.39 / 1.59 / 1.51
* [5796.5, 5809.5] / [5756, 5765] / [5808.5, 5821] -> -0.2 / 1.56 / 1.56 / 1.56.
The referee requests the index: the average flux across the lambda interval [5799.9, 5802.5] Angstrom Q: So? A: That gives 1.61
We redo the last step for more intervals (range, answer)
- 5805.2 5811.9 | 1.52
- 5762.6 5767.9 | 1.48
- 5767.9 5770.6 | 1.49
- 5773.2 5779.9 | 1.5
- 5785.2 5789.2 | 1.47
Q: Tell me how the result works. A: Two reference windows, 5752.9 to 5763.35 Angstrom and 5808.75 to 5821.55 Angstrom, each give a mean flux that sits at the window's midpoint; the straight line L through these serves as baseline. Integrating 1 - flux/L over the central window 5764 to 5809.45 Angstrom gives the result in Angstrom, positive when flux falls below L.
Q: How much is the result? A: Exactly 1.7 Angstrom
